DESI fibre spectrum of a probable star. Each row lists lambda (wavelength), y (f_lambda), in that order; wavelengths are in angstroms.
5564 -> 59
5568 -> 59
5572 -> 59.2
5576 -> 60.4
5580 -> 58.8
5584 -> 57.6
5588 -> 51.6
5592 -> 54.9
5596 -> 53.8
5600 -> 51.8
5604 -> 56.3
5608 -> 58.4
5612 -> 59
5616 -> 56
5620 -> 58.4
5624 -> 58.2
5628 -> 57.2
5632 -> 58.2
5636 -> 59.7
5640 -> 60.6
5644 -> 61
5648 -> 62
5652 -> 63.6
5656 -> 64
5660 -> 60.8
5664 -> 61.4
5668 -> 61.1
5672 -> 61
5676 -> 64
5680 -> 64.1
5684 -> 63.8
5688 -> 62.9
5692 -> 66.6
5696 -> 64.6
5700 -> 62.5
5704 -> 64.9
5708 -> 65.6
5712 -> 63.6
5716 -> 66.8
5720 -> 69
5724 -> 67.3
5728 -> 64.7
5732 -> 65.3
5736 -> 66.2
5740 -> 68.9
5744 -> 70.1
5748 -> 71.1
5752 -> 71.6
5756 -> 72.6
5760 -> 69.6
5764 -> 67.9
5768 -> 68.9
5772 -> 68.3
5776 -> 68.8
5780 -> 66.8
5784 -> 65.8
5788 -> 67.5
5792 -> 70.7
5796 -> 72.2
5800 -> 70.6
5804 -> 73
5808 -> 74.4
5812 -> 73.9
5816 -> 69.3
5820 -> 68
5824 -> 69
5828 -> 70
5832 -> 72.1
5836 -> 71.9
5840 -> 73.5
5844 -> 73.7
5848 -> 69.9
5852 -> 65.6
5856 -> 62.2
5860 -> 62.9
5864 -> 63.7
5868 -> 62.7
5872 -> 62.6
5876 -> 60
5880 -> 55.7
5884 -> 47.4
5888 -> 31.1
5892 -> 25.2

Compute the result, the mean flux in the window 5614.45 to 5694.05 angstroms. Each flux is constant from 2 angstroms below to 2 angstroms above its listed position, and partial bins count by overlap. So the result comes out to 61.3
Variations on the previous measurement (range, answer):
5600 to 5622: 57.1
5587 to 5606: 53.8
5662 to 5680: 62.1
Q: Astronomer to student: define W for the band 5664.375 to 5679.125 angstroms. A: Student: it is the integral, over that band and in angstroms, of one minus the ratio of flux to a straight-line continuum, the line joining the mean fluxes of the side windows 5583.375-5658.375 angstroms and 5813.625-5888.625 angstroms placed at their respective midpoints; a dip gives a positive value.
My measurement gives -0.7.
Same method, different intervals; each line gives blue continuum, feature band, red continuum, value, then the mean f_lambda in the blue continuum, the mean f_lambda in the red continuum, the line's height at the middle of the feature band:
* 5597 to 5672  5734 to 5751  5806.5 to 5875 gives -1.4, 59.3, 68.4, 64.1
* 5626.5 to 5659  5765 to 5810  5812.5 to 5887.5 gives -4.2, 60.8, 65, 63.8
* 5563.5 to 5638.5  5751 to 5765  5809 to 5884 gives -1.6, 57.2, 66.6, 63.2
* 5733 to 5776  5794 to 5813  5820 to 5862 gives -1.0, 69.4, 69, 69.2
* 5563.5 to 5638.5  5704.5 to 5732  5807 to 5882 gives -1.7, 57.2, 67.3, 62.1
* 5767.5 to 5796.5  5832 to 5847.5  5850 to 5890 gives -2.9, 68.4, 57.4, 61.2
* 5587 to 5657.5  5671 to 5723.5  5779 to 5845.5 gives -1.3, 58.1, 70.8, 63.1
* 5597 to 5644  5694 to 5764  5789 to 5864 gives -3.5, 57.7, 70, 64.1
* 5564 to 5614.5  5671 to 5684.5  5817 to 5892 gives -1.1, 56.8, 62.5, 58.7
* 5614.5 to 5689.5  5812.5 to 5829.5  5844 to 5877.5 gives -1.5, 61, 64.4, 63.7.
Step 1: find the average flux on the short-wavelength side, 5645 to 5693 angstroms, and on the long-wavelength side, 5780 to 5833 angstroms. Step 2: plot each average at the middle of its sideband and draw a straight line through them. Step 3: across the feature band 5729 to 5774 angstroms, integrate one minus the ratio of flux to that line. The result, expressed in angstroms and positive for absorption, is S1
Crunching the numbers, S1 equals -1.1 angstroms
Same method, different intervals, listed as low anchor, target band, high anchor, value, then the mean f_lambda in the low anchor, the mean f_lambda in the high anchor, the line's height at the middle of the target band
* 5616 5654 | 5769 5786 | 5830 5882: -1.02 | 59.7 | 65.9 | 63.7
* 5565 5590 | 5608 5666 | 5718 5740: 1.30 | 57.8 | 66.7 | 61.3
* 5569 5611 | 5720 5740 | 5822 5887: -1.88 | 56.4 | 64.7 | 60.8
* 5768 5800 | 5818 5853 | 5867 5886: -4.57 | 68.7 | 57.4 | 62.4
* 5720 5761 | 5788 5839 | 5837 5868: -2.57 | 68.7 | 67.2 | 67.7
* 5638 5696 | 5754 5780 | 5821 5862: -1.10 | 62.7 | 69.1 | 66.3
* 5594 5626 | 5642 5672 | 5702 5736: -0.68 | 56.5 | 65.9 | 60.6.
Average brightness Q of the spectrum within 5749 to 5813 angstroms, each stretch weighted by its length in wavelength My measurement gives 70.1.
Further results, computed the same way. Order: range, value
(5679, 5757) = 66.6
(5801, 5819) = 72.3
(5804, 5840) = 71.3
